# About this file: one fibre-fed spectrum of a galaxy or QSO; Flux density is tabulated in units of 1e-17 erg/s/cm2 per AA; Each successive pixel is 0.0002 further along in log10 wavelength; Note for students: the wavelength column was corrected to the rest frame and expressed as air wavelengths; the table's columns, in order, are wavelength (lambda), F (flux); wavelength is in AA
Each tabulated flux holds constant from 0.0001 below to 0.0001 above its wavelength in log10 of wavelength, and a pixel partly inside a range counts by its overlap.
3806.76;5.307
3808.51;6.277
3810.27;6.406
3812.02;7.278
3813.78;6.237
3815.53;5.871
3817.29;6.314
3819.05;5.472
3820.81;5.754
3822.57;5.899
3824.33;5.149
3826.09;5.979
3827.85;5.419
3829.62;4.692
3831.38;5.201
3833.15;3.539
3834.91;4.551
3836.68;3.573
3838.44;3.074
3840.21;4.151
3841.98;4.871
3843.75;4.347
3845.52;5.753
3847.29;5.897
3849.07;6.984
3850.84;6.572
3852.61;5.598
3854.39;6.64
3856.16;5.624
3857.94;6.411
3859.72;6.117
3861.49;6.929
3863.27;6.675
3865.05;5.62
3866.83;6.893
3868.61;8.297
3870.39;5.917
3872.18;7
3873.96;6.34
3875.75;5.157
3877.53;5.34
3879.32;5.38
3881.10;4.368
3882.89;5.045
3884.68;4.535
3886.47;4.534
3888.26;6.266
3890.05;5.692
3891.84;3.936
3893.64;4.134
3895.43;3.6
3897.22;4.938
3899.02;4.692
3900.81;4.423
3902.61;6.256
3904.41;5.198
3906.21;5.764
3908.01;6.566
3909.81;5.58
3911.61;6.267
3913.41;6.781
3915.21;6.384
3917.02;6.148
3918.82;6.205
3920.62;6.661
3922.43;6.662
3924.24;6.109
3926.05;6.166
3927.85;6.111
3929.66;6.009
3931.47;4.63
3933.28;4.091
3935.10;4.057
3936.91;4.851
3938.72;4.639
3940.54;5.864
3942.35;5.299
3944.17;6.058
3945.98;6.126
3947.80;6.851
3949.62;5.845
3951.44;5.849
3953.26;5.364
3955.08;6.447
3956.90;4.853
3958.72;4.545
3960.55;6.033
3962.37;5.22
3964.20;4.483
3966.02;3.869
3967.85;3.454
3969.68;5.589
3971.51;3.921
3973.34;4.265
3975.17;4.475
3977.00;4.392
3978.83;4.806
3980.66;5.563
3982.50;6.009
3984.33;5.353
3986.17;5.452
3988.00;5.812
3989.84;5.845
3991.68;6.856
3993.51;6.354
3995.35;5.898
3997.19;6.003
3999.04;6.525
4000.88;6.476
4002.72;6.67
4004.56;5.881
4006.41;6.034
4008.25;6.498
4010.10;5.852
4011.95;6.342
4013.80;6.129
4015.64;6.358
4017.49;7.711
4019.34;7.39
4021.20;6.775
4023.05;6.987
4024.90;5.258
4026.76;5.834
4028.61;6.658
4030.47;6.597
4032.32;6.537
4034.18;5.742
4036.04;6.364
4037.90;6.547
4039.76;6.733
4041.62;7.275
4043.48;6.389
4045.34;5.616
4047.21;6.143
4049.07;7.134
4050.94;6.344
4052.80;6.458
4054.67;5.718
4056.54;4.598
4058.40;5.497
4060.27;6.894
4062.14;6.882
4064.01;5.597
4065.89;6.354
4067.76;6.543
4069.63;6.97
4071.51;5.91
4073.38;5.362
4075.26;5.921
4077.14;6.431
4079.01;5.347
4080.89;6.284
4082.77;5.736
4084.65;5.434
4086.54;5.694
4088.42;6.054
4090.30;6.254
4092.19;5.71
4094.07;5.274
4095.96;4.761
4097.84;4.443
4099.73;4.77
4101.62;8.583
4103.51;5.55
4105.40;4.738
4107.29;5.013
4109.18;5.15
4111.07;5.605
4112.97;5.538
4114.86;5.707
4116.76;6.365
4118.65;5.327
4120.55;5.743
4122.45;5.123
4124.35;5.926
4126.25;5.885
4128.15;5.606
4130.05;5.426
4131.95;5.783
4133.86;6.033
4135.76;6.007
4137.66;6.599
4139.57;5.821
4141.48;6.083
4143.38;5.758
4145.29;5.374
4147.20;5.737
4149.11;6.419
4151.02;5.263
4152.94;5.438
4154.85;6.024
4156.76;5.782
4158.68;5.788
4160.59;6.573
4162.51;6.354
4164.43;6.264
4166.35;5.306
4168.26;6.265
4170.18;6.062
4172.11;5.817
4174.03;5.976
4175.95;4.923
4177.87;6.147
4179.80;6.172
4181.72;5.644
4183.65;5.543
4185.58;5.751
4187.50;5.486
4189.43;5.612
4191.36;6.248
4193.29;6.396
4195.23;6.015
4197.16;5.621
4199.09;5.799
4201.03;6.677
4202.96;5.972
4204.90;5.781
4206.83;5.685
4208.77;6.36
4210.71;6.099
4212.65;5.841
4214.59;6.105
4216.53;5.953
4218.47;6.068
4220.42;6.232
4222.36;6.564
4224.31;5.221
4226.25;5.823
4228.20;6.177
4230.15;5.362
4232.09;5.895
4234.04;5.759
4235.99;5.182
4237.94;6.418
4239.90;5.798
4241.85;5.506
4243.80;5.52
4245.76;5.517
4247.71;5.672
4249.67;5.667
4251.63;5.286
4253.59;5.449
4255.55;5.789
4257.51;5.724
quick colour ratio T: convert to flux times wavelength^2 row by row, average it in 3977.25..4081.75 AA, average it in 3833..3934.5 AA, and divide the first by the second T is 1.20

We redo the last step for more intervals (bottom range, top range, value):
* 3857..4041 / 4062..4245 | 1.12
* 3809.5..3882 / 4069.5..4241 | 1.19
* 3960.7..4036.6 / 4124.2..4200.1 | 1.09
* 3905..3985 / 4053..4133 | 1.14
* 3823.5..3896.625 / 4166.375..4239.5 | 1.29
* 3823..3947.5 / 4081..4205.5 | 1.19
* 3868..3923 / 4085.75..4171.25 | 1.16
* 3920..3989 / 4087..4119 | 1.13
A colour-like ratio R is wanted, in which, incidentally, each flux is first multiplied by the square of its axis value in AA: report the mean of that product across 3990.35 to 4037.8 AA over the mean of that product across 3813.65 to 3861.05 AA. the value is 1.29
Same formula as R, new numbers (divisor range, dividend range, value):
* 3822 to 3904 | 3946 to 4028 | 1.14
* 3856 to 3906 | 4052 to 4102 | 1.17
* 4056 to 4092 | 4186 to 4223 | 1.07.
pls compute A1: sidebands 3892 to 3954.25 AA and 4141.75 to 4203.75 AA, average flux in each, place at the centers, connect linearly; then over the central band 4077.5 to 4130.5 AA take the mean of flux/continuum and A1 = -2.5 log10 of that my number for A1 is 0.03 mag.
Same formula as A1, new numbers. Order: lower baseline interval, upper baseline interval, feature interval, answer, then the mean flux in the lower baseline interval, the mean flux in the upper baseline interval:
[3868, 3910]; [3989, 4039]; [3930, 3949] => 0.10 mag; 5.35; 6.38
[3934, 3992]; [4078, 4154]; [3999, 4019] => -0.20 mag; 5.23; 5.69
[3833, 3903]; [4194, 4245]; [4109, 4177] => 0.00 mag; 5.41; 5.9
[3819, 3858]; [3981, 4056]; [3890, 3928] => 0.00 mag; 5.24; 6.3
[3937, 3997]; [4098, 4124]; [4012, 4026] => -0.21 mag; 5.36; 5.6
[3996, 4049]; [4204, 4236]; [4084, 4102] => 0.11 mag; 6.41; 5.91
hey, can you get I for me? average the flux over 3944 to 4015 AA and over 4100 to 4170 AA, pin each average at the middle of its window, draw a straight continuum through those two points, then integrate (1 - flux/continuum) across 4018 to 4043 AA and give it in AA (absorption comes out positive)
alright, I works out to -3.8 AA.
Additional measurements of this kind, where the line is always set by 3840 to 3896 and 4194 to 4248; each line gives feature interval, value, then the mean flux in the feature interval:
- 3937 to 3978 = 4.1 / 5.15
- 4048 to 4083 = -1.9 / 6.11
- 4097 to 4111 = 0.8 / 5.48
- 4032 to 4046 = -1.5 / 6.41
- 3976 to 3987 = 0.9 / 5.25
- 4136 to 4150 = -0.3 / 5.97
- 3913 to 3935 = -0.8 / 5.91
